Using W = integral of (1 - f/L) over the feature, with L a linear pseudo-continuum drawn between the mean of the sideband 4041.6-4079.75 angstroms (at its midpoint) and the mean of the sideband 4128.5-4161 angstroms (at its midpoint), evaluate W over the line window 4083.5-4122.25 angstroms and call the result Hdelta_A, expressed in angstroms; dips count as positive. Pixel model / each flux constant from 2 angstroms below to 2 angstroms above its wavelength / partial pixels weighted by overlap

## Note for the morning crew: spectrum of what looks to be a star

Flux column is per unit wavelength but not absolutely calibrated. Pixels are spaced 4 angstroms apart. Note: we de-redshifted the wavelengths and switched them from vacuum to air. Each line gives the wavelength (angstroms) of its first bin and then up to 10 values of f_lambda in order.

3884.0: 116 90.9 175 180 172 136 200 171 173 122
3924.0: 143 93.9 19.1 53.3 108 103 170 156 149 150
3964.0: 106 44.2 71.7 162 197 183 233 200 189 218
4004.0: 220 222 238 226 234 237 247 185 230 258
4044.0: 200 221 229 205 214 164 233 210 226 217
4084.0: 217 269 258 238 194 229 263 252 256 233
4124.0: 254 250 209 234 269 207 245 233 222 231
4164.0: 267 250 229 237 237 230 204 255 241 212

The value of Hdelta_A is -3.45 angstroms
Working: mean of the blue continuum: 212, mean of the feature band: 242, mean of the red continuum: 232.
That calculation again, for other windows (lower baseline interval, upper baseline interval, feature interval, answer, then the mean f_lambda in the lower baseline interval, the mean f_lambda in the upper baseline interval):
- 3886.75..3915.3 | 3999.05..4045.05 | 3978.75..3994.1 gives 0.3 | 163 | 227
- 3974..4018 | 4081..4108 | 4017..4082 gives 0.9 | 208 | 236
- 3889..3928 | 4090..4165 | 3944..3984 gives 9.8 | 158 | 239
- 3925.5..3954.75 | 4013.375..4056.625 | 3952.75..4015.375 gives -4.4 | 102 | 226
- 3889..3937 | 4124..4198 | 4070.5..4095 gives -3.3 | 137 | 237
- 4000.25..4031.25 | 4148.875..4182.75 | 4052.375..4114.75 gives 1.9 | 229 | 238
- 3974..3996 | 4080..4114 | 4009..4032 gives -2.5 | 194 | 239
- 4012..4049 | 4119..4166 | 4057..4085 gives 2.4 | 227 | 238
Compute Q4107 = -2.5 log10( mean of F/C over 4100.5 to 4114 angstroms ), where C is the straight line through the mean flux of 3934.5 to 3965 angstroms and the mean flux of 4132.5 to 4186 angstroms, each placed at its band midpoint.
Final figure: -0.16 mag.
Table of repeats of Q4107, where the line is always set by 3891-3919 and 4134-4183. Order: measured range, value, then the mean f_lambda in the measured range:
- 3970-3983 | 0.281 mag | 147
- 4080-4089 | -0.076 mag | 234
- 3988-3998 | -0.045 mag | 202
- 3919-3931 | 0.498 mag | 111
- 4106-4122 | -0.112 mag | 251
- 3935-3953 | 0.453 mag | 120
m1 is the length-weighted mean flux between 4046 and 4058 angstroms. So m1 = 218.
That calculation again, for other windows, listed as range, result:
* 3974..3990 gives 194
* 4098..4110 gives 229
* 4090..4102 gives 230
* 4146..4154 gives 239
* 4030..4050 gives 219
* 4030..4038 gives 208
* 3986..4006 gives 212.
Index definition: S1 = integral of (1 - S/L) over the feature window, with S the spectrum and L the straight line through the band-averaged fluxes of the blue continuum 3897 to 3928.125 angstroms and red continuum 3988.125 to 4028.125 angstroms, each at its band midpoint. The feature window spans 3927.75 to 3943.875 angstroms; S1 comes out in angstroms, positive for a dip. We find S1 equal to 9.61 angstroms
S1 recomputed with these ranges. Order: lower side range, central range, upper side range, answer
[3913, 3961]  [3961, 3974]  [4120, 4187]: 5.4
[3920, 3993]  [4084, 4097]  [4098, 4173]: -2.4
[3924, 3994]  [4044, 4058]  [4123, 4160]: -2.5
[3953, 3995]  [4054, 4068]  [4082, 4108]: 0.8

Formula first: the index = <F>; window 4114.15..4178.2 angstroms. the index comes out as 239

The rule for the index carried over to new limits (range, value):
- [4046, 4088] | 216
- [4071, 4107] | 230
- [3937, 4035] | 176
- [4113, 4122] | 245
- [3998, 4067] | 221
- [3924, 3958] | 109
